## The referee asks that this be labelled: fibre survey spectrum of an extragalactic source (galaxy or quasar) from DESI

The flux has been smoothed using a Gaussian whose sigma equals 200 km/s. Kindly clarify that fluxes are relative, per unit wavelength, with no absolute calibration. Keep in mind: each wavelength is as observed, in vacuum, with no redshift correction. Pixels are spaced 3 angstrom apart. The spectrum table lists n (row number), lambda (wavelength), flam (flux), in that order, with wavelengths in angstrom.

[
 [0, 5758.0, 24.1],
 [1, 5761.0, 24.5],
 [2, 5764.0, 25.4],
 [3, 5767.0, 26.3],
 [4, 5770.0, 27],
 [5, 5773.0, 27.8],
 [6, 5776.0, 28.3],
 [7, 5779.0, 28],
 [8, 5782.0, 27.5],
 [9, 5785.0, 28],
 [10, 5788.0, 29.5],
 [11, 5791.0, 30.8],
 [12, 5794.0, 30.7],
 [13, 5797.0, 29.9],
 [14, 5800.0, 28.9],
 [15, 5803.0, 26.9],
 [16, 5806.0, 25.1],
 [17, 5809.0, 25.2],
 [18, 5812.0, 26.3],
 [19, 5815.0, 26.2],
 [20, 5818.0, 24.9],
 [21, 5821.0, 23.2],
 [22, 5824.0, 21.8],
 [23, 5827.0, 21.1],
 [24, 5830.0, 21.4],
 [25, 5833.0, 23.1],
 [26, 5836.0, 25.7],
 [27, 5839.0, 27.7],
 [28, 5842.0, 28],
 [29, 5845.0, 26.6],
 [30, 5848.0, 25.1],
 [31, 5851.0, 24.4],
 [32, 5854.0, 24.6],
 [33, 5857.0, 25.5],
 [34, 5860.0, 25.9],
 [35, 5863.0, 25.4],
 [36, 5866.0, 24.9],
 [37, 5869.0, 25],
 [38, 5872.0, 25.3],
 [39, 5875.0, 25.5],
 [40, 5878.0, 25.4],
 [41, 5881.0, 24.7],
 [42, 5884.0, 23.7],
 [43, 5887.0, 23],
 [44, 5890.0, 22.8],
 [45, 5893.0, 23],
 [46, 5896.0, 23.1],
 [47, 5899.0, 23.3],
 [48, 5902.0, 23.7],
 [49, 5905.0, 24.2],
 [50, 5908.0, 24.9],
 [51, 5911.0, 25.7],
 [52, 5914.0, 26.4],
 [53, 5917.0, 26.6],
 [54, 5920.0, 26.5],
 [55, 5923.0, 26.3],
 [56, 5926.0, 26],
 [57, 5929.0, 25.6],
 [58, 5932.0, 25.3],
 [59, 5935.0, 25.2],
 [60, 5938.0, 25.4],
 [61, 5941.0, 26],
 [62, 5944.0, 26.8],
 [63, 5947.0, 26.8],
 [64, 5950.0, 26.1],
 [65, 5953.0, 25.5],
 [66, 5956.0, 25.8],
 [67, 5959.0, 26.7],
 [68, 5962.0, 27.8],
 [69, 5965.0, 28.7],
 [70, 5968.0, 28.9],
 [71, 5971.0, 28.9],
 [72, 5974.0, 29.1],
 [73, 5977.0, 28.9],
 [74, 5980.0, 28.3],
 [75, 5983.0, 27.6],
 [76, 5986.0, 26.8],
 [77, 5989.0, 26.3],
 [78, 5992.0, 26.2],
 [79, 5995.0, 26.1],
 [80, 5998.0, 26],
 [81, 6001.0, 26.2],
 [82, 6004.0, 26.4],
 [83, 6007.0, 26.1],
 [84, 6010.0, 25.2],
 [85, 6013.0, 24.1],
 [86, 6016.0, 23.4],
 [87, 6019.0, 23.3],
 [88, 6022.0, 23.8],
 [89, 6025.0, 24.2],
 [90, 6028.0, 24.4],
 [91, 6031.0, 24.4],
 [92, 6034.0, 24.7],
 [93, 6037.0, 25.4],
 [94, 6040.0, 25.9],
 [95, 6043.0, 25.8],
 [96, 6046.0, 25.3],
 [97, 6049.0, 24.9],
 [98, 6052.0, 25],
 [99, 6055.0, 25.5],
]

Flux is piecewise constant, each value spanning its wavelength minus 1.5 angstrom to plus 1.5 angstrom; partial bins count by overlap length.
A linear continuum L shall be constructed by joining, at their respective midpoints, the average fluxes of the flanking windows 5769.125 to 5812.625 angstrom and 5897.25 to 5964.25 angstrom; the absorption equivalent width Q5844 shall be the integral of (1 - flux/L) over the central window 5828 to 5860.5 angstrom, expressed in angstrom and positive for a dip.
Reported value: 2.4 angstrom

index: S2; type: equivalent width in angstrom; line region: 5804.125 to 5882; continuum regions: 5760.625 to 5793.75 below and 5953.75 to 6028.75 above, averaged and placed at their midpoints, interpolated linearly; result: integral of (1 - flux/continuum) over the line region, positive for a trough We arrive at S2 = 6.9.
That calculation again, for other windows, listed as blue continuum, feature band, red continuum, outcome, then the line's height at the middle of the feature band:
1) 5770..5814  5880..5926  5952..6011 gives 4.86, 27.5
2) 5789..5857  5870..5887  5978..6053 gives 0.64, 25.7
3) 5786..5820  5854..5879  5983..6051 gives 1.49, 26.9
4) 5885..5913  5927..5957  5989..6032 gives -1.95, 24.3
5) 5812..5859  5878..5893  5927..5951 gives 0.94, 25.3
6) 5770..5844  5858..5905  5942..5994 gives 4.49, 26.9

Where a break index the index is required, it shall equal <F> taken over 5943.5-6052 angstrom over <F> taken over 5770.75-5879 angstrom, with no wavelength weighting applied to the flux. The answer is 1.0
